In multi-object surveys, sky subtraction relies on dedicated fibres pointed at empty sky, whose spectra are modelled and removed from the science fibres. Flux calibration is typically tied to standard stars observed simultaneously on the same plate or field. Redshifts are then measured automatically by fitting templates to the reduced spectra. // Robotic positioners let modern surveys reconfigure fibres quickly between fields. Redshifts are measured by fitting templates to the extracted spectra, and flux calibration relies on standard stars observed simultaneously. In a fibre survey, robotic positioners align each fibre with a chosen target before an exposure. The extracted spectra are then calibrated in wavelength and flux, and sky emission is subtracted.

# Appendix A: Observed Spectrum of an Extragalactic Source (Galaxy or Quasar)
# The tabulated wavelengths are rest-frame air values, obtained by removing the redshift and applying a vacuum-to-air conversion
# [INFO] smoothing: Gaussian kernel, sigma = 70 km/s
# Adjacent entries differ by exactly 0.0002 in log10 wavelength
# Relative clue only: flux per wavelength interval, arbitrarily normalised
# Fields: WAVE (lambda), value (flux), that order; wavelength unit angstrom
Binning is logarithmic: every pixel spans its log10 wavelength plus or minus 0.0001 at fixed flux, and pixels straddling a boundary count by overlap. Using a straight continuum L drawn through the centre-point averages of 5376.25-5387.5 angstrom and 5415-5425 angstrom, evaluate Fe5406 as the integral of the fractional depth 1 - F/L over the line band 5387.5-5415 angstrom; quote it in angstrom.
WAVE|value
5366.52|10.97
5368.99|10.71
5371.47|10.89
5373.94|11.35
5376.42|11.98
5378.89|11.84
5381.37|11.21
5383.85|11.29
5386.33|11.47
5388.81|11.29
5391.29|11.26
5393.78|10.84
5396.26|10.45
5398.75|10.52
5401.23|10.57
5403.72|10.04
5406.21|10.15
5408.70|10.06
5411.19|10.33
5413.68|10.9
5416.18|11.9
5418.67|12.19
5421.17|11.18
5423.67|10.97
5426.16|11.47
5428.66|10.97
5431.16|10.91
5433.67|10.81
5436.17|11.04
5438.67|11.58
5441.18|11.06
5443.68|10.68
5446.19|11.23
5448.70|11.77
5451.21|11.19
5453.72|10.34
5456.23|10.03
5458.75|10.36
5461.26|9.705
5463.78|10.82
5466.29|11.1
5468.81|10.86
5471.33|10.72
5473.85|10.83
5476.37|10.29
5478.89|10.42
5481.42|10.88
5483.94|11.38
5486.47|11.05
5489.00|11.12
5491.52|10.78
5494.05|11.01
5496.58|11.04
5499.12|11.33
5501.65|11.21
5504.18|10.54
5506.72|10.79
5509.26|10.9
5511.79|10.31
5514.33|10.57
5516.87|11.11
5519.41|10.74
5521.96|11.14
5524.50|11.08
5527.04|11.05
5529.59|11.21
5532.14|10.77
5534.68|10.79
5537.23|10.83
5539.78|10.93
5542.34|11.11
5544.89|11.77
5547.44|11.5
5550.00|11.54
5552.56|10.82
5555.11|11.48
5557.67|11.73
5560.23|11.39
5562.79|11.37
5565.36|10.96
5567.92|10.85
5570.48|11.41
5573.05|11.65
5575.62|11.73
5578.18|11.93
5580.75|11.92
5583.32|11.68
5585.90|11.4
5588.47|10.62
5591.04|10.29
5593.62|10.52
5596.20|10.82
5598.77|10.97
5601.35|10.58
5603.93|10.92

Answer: 2.3 angstrom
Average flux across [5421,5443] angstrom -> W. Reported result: 11.1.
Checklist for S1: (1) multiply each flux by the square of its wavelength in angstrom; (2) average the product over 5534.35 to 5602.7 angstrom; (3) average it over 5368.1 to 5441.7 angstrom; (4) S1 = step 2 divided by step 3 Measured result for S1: 1.08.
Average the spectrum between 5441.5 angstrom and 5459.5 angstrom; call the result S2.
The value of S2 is 10.8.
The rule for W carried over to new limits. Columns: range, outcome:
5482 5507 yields 11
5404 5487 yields 10.9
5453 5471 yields 10.5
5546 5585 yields 11.5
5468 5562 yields 11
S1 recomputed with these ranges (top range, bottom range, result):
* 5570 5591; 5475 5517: 1.09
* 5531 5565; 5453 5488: 1.09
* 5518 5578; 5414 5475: 1.06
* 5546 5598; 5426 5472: 1.09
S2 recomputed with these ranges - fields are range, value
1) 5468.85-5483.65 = 10.7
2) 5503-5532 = 10.9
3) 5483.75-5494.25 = 11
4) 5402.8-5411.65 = 10.1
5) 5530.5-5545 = 11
